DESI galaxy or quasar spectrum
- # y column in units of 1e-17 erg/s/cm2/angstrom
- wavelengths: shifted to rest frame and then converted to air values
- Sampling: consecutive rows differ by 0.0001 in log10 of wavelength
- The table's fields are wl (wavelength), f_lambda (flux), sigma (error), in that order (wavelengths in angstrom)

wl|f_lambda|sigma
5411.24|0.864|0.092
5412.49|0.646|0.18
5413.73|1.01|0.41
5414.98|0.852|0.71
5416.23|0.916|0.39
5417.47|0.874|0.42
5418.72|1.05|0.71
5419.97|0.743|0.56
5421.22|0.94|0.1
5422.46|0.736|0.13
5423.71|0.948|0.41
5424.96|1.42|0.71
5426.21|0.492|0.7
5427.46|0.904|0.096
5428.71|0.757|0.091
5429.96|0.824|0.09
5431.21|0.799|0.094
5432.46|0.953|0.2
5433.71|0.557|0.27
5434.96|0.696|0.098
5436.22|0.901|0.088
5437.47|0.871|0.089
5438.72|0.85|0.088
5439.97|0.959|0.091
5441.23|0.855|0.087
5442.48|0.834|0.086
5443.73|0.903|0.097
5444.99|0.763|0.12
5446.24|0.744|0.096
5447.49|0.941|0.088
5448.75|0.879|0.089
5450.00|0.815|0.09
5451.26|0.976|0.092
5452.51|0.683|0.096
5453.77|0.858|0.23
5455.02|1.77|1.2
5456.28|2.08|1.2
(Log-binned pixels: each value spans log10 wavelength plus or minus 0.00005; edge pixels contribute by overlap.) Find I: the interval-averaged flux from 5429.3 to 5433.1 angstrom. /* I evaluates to 0.857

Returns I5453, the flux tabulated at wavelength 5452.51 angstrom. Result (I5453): 0.683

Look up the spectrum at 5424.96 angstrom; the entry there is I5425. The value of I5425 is 1.42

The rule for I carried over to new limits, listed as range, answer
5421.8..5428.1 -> 0.901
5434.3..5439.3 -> 0.827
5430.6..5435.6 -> 0.75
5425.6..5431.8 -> 0.756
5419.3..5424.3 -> 0.843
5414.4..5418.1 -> 0.882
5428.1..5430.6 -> 0.791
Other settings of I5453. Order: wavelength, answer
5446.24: 0.744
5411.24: 0.864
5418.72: 1.05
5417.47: 0.874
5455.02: 1.77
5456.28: 2.08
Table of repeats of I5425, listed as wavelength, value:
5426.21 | 0.492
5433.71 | 0.557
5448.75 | 0.879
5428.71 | 0.757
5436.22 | 0.901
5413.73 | 1.01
